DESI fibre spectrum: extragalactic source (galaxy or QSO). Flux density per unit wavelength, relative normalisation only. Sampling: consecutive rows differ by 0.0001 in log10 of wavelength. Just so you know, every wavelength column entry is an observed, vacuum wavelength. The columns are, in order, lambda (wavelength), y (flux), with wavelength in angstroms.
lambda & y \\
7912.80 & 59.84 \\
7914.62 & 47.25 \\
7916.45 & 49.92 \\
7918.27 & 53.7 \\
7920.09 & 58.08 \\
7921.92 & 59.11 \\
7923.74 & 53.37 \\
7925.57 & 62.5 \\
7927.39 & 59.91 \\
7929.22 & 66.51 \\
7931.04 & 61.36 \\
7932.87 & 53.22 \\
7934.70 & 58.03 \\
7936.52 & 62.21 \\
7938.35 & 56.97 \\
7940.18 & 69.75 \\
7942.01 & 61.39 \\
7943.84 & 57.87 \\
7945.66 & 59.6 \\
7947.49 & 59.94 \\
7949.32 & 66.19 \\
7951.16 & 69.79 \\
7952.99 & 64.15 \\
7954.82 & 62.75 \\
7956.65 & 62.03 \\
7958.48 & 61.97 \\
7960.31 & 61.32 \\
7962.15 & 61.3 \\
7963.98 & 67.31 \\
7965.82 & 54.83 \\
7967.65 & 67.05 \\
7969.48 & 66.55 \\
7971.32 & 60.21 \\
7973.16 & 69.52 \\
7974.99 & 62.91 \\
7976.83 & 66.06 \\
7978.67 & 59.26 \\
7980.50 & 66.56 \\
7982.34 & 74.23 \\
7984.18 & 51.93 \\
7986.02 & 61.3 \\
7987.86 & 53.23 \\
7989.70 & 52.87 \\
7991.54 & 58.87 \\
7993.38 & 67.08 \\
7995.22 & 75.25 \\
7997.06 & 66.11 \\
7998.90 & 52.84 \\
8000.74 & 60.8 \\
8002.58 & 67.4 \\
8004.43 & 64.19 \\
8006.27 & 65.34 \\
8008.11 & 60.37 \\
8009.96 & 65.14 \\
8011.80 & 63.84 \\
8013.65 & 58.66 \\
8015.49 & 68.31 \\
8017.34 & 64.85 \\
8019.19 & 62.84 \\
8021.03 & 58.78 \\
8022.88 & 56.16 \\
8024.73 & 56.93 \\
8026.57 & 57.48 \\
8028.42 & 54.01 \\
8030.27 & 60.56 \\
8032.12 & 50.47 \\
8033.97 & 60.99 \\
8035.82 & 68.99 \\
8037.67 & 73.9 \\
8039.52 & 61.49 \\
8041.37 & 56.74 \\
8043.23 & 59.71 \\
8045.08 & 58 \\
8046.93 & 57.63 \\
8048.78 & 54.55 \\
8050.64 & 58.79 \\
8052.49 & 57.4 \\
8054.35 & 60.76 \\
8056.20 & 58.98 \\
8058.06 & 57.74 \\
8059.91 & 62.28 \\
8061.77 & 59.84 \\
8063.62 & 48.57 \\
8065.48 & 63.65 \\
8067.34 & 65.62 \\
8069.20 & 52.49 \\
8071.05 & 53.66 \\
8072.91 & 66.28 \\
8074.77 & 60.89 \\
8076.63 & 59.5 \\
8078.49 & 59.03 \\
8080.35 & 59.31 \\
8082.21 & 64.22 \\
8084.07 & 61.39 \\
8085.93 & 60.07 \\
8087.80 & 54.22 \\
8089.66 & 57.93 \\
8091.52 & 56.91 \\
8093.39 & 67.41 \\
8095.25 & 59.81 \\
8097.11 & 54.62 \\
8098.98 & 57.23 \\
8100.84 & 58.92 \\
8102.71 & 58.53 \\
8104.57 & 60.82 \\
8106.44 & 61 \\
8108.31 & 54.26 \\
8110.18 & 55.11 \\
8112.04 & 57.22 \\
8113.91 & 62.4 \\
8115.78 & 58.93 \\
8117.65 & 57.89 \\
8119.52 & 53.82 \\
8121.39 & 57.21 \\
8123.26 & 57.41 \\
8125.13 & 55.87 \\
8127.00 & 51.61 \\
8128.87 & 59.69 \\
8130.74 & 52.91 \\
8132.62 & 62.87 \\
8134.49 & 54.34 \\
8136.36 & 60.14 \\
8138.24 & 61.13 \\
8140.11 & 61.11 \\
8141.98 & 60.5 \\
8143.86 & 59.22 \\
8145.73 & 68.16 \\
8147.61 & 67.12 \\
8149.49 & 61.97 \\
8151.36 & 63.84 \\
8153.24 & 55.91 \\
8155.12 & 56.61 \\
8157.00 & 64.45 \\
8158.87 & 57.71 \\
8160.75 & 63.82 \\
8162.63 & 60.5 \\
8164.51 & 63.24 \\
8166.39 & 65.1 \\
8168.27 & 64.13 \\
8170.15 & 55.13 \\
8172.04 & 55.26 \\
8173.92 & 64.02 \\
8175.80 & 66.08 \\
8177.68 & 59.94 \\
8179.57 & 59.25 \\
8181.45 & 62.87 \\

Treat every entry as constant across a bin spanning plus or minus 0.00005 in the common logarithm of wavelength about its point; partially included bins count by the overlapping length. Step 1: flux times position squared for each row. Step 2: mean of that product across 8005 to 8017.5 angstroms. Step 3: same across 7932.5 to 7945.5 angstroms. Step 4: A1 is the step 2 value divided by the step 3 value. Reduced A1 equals 1.08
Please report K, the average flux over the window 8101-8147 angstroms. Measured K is 58.5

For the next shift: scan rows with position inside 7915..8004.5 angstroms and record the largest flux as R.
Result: 75.25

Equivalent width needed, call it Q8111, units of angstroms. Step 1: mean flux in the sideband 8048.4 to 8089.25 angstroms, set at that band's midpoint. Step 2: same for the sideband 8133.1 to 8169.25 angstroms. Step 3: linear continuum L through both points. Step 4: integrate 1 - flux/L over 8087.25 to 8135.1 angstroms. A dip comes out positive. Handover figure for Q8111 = 2.1 angstroms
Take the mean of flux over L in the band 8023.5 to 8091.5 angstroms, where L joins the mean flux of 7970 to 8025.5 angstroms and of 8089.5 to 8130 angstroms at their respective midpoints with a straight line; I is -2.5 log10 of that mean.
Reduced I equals 0.01 mag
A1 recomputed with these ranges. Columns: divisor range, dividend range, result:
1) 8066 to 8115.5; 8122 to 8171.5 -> 1.03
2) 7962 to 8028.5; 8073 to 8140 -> 0.97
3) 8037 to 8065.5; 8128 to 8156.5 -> 1.05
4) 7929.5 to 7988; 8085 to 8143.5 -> 0.97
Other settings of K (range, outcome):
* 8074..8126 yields 58.6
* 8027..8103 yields 59.3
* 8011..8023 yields 62.3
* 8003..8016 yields 63.7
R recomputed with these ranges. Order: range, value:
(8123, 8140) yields 62.87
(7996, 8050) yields 73.9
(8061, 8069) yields 65.62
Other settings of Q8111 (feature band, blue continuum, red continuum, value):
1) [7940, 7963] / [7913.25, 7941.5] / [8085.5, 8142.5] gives -1.79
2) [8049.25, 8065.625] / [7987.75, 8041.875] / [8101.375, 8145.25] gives 0.53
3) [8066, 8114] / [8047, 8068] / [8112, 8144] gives -0.61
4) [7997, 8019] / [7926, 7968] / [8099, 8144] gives -0.90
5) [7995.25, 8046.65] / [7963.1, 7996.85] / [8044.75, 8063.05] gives -0.82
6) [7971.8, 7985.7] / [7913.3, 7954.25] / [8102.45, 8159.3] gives -1.08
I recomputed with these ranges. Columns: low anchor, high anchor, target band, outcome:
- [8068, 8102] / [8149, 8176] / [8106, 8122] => 0.05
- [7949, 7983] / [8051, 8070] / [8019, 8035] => 0.06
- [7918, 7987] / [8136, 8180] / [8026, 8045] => 0.02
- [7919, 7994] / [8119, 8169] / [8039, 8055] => 0.05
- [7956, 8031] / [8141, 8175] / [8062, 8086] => 0.04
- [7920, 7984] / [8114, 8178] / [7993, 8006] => -0.05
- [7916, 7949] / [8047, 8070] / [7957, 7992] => -0.05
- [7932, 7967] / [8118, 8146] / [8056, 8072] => 0.03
